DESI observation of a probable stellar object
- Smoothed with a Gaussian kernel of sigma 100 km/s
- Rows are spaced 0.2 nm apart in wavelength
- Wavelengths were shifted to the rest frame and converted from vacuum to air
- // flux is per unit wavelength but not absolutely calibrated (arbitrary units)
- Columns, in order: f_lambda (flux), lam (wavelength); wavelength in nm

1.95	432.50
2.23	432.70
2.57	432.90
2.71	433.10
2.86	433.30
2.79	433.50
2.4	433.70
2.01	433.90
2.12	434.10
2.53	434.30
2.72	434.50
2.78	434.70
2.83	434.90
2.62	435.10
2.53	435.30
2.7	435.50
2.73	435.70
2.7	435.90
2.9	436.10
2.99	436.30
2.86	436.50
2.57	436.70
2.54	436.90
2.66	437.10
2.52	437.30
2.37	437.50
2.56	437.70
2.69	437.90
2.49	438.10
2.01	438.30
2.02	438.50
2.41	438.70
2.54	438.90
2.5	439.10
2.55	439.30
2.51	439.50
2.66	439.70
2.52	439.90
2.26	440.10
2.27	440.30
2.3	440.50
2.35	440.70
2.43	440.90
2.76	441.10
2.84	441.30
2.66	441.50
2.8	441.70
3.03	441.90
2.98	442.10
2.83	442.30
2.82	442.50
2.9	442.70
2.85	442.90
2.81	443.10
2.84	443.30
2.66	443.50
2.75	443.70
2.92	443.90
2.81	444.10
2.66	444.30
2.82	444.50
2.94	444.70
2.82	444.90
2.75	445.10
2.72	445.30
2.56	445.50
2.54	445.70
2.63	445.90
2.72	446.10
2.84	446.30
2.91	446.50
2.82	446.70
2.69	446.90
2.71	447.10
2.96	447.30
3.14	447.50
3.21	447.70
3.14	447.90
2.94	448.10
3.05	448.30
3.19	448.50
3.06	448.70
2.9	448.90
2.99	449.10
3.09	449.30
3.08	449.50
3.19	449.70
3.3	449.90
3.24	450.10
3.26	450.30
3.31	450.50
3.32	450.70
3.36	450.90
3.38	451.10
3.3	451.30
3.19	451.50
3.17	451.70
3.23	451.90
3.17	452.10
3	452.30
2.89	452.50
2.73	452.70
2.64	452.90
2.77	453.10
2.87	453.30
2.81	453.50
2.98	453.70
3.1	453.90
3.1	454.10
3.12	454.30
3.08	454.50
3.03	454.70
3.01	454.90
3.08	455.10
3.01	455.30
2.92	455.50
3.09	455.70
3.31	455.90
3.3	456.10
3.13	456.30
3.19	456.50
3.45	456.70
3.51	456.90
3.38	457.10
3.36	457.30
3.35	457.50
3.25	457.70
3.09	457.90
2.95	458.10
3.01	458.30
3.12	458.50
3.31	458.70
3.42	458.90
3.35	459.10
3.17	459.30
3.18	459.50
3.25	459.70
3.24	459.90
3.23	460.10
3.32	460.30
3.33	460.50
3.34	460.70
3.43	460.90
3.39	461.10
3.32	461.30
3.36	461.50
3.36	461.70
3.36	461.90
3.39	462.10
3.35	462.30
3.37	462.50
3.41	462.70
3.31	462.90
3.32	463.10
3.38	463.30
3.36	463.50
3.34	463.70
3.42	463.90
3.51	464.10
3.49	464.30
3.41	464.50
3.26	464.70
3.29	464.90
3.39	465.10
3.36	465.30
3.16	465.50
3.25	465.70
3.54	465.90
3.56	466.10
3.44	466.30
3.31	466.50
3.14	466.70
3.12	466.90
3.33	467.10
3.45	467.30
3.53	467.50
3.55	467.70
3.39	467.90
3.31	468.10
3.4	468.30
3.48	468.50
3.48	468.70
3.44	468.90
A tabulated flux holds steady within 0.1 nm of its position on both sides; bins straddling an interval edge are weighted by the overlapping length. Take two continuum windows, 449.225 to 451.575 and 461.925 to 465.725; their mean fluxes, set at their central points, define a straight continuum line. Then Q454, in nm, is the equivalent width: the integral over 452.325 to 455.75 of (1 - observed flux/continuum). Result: 0.34 nm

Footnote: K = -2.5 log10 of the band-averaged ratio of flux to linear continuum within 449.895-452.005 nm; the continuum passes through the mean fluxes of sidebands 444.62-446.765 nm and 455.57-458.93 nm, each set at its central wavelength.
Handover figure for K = -0.106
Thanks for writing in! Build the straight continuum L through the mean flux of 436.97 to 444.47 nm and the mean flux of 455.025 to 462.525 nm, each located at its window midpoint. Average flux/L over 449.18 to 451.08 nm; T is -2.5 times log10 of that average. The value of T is -0.10 mag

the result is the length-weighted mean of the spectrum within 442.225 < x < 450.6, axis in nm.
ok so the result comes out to 2.91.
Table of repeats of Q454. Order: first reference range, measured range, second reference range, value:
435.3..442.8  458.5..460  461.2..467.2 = -0.03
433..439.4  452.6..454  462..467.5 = 0.09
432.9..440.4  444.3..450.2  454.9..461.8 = -0.06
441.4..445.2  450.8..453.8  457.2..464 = 0.04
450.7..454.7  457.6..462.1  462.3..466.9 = -0.04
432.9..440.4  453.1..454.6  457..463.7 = 0.05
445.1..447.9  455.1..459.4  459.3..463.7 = -0.05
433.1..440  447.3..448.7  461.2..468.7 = -0.10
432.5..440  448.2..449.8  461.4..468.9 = -0.08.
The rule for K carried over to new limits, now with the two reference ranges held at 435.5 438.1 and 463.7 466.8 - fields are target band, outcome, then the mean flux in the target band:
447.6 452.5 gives -0.06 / 3.16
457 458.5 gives 0.00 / 3.19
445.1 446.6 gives 0.07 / 2.71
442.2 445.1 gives 0.01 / 2.81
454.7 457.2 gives -0.02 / 3.19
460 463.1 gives -0.02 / 3.35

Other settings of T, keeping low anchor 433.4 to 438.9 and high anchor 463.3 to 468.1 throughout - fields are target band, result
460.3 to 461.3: -0.041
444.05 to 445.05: -0.007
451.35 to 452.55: -0.047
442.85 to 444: -0.018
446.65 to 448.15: -0.033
